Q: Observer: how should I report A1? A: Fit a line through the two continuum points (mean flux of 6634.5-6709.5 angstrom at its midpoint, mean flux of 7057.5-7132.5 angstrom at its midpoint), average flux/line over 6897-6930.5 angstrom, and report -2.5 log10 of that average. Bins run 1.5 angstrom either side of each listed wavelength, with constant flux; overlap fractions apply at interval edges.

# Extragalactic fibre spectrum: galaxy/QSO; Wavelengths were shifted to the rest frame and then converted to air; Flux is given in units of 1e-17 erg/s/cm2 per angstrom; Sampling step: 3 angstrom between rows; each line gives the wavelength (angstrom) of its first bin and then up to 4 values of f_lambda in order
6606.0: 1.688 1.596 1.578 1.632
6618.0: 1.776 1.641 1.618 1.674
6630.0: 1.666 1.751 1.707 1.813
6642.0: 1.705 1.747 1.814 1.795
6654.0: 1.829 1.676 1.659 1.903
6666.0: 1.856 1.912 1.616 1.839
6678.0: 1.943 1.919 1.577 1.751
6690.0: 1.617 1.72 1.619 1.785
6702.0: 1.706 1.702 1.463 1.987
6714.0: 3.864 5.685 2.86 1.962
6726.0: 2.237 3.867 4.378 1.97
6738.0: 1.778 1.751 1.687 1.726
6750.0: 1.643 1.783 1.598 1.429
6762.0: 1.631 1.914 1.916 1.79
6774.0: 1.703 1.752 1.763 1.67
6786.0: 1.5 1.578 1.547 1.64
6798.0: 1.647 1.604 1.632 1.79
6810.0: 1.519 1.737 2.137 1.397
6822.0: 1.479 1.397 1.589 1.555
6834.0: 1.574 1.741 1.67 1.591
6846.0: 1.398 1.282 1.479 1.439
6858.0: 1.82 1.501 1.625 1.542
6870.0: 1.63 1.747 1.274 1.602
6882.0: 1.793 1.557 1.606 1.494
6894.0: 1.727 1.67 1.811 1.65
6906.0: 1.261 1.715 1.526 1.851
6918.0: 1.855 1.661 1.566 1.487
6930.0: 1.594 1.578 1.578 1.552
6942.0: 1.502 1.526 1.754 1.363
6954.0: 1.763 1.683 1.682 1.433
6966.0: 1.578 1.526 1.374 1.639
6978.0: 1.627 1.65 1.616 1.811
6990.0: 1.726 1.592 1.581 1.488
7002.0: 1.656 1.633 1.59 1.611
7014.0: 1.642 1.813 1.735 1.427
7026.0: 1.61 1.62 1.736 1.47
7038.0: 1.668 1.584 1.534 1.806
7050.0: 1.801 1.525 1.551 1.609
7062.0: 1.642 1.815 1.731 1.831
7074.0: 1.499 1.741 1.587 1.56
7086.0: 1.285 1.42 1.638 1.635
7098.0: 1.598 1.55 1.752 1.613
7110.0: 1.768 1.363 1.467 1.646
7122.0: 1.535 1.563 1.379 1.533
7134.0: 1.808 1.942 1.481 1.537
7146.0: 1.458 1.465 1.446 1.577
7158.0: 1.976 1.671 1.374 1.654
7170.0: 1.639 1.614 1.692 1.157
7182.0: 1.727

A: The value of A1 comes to 0.013 mag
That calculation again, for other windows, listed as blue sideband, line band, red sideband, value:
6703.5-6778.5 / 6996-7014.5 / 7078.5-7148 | 0.11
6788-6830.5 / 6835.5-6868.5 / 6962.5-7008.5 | 0.04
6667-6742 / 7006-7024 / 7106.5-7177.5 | 0.09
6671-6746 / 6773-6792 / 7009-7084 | 0.27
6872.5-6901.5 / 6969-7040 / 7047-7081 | 0.02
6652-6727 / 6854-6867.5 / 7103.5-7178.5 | 0.18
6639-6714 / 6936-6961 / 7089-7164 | 0.05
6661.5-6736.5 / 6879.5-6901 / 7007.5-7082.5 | 0.16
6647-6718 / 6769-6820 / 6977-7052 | 0.12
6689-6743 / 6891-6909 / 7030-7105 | 0.24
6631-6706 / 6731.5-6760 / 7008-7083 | -0.10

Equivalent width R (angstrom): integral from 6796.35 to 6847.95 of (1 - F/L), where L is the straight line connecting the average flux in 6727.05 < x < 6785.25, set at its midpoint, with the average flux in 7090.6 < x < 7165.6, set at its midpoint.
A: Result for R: 8.1 angstrom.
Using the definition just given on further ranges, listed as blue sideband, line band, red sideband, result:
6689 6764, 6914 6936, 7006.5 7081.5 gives 2.6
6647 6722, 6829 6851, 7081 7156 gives 3.9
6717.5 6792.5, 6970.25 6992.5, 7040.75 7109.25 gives 1.4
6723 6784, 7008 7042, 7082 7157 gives 1.0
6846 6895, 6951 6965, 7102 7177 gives -0.3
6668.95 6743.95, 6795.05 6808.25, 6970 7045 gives 2.5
